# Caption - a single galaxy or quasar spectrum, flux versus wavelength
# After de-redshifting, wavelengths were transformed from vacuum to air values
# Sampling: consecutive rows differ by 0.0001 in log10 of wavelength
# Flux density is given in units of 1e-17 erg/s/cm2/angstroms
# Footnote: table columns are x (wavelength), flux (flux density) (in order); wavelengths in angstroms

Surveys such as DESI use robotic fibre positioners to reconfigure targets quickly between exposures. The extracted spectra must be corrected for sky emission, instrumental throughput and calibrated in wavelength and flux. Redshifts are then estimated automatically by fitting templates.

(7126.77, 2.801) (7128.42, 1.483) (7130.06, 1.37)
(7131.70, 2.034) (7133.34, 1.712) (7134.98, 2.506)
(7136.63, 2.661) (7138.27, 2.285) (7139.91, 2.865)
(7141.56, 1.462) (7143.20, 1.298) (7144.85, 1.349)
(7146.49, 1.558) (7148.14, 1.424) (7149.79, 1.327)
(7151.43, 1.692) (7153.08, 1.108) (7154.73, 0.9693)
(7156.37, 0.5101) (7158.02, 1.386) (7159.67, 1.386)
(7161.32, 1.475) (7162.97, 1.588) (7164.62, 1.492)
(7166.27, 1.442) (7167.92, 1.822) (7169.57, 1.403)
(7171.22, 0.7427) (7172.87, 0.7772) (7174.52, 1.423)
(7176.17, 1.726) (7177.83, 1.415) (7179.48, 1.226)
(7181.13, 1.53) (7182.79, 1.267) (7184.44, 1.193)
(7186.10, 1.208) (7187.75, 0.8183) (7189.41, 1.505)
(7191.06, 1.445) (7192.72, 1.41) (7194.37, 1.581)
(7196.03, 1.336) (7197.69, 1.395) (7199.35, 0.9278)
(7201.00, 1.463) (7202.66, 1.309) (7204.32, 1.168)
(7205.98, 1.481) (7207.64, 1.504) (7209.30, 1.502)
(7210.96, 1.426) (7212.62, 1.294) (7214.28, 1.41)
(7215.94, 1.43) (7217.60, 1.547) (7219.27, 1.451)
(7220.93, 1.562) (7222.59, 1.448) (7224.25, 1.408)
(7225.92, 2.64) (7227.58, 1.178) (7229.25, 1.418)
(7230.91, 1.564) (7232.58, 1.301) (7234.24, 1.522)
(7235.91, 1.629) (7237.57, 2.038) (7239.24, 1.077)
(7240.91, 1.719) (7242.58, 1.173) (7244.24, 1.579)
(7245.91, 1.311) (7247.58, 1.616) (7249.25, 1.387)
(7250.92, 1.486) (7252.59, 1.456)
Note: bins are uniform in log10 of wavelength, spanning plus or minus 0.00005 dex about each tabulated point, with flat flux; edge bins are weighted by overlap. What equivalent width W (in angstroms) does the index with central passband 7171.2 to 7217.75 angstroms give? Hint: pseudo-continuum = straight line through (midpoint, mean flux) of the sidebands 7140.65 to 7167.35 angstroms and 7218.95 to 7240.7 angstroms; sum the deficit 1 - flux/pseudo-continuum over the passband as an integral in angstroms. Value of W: 4.20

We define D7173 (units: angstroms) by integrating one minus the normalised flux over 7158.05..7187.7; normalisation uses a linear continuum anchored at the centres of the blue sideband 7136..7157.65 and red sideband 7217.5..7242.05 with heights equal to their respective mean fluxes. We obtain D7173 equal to 4.1 angstroms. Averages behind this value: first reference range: 1.56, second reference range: 1.56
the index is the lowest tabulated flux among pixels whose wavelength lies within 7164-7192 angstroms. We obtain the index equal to 0.7427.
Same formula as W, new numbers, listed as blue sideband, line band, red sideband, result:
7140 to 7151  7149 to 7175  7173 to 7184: 2.94 angstroms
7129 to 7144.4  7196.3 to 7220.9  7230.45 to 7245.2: 3.92 angstroms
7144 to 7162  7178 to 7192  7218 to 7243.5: 1.11 angstroms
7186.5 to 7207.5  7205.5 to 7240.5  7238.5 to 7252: -3.61 angstroms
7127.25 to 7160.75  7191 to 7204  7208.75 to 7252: 1.73 angstroms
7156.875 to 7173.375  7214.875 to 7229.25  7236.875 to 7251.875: -1.27 angstroms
